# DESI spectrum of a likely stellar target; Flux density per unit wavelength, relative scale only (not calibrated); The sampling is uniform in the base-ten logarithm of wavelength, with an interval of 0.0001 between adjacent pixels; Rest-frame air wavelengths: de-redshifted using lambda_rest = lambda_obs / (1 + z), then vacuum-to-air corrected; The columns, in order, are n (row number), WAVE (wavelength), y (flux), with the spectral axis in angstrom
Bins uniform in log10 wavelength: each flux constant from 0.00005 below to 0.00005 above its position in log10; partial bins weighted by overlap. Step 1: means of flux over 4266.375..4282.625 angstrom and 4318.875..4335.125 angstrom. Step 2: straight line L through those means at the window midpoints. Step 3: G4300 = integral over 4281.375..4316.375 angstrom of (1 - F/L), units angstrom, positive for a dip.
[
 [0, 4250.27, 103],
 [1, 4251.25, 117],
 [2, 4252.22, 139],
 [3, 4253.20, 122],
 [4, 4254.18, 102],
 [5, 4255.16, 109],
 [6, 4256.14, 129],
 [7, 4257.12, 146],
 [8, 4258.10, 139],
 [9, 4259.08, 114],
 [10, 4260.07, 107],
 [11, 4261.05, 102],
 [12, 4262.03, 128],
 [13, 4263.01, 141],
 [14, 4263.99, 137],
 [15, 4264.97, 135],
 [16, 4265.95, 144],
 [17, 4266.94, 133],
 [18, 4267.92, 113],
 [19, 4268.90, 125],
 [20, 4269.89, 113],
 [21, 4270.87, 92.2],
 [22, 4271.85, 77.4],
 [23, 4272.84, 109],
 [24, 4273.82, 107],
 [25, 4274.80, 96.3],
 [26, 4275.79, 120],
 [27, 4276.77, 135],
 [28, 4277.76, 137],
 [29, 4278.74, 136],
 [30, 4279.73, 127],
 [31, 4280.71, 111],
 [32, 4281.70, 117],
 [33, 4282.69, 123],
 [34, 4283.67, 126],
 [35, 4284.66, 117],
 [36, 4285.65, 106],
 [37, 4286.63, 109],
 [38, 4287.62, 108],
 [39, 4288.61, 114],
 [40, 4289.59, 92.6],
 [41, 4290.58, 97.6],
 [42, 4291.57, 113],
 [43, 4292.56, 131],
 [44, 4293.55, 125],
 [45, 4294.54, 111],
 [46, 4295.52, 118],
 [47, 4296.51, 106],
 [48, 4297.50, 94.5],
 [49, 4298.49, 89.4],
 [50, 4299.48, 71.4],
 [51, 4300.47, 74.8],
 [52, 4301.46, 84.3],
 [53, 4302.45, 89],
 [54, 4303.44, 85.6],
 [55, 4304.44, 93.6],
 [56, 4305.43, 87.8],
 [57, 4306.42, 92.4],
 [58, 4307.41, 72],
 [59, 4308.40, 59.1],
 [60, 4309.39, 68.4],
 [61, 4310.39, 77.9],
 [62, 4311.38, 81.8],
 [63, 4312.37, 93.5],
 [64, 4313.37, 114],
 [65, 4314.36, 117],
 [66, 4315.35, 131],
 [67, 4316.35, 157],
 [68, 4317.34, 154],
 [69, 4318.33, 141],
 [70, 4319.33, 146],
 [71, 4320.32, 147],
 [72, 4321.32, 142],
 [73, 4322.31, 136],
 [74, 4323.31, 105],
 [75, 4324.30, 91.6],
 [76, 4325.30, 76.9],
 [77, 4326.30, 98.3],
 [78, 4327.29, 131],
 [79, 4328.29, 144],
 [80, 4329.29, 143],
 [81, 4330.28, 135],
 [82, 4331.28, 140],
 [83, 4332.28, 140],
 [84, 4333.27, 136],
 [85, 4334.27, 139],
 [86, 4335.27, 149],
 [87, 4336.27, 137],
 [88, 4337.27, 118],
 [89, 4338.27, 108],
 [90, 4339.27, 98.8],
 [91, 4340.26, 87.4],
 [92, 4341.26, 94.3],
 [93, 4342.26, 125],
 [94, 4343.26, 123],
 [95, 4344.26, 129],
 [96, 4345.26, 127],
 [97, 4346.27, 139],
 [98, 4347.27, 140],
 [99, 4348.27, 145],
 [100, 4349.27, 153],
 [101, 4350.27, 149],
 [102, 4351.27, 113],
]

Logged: 6.1 angstrom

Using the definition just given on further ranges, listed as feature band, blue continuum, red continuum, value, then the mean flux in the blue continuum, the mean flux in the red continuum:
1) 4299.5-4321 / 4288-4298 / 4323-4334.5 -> 2.6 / 110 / 123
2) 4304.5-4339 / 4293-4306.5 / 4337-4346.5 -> -4.0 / 94.7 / 114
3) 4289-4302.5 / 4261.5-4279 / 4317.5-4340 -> 2.6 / 121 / 127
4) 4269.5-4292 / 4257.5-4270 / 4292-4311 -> -0.5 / 126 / 91.1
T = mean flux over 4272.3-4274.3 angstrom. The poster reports 107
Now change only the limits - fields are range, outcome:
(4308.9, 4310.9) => 73.1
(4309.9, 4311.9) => 80.3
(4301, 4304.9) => 87.9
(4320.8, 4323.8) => 128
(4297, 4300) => 85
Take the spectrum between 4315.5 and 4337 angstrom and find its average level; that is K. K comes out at 133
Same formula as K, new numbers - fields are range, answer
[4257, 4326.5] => 111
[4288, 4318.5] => 101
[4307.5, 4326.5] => 112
